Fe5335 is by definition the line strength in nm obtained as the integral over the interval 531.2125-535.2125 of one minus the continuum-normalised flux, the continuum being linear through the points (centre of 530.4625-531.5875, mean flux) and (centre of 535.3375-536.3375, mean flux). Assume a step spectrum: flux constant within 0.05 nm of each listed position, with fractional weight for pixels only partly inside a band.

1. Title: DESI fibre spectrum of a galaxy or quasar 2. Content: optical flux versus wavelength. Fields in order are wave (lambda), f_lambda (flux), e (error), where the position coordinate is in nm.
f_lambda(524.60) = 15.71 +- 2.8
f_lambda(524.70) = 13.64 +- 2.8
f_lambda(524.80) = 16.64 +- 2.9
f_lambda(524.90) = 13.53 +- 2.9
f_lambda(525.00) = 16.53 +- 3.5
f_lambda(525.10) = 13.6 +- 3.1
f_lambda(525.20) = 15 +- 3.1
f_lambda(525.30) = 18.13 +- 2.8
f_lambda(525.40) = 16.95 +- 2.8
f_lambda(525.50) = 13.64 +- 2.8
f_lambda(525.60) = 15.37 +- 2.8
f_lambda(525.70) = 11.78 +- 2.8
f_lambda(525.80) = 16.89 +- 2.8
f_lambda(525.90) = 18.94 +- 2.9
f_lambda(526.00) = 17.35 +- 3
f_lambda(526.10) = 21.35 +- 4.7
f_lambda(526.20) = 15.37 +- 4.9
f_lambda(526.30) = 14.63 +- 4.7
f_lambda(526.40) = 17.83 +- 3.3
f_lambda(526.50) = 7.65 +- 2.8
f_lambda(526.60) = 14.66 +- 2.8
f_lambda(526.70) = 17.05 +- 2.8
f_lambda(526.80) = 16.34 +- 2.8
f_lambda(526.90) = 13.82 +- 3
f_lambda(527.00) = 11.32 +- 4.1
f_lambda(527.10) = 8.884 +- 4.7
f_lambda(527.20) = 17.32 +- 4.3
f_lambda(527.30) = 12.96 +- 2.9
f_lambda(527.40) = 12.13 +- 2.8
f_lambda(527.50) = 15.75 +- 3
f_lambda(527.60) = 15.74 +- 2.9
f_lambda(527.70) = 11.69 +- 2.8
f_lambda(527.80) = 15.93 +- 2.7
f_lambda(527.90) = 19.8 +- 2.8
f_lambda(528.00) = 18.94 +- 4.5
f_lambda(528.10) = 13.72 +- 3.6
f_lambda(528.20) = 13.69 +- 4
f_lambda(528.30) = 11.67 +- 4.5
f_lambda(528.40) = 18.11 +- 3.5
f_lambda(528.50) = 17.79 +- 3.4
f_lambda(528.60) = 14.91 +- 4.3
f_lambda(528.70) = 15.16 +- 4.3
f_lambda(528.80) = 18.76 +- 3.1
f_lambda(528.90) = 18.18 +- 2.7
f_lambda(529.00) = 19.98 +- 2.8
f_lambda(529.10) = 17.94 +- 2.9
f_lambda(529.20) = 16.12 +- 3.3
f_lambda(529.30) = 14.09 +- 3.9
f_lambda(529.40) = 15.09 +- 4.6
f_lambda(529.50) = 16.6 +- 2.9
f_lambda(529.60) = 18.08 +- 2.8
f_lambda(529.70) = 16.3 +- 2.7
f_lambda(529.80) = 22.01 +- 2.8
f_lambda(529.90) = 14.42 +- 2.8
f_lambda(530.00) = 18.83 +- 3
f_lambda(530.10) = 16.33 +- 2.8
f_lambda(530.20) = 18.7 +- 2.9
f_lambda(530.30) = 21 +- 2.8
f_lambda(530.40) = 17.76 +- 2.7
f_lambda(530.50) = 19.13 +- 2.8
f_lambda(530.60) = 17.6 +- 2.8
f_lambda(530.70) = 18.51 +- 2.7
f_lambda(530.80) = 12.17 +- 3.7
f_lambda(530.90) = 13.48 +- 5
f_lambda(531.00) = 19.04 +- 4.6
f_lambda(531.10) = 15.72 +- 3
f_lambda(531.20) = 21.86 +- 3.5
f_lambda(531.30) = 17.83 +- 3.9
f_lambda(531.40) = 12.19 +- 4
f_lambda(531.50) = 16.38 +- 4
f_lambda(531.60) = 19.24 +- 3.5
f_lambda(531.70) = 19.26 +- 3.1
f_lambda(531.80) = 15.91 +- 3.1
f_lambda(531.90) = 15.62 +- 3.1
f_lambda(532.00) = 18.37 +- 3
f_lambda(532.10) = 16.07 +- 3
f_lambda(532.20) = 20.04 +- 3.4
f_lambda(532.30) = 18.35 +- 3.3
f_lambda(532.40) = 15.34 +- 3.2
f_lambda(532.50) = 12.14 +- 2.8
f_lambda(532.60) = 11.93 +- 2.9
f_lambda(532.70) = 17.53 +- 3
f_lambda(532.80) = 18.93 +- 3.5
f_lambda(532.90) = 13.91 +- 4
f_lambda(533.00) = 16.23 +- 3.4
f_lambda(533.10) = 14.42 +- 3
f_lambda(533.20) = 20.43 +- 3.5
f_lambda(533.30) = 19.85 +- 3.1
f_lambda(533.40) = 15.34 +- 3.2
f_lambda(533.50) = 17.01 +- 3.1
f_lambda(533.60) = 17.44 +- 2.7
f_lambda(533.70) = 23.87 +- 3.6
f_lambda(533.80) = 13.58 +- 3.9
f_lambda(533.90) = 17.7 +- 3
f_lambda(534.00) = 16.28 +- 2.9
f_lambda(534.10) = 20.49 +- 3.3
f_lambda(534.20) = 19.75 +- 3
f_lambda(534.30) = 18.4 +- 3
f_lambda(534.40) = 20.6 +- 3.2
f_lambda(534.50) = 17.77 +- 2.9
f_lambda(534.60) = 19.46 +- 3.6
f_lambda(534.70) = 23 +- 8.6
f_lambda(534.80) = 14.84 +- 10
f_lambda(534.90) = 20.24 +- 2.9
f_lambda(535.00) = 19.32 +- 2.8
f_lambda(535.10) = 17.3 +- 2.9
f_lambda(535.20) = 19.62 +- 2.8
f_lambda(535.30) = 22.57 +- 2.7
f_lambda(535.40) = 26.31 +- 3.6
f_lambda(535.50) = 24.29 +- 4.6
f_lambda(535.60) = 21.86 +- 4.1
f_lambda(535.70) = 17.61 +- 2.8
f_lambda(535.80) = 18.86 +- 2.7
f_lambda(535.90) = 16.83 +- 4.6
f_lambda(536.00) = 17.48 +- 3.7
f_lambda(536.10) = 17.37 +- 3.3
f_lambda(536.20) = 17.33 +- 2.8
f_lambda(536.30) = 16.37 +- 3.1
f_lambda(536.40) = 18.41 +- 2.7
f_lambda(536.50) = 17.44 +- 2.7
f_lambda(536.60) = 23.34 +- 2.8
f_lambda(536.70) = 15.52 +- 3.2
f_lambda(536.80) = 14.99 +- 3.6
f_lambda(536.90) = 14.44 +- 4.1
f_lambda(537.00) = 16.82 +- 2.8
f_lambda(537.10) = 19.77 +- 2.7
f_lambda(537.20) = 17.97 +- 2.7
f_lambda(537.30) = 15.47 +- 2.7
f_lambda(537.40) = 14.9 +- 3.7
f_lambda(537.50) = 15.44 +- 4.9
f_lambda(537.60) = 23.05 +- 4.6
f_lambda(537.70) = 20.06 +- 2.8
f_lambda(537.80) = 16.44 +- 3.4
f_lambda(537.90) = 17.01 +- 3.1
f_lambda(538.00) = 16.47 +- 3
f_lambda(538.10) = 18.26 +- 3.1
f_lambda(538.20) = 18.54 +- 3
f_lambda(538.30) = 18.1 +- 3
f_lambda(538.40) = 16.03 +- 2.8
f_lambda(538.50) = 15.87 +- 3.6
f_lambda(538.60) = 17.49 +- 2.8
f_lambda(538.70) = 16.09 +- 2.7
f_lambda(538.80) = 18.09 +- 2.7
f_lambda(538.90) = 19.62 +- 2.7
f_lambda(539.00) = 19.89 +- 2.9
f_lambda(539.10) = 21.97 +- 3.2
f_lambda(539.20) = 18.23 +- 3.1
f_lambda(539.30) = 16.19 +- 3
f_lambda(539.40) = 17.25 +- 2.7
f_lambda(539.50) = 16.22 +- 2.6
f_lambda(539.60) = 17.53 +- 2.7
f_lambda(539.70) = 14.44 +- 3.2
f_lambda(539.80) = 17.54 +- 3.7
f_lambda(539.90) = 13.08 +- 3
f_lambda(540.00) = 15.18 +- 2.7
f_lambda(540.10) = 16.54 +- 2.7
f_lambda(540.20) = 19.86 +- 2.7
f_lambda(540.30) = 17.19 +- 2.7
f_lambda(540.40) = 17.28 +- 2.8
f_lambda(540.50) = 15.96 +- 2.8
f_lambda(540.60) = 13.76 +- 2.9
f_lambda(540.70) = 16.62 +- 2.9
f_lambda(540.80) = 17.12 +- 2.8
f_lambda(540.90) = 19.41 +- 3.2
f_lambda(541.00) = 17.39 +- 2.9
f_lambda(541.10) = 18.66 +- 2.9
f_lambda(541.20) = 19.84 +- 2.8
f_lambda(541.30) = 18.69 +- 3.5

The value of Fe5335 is 0.10 nm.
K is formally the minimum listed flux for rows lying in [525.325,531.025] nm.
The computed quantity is 7.65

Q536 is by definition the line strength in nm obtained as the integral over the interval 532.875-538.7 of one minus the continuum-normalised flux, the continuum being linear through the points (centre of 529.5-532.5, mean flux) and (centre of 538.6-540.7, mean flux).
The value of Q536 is -0.34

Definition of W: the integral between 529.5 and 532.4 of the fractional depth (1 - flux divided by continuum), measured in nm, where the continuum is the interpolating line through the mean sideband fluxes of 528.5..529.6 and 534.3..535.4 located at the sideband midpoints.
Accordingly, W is 0.047 nm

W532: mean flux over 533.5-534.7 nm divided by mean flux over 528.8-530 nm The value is 1.1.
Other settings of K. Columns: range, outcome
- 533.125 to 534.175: 13.58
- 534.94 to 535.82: 17.3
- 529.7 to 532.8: 11.93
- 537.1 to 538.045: 14.9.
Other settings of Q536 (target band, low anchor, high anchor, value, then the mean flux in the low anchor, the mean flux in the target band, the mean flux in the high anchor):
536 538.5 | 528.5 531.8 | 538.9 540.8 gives -0.05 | 17.3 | 17.4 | 17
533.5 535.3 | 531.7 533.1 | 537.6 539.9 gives -0.24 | 16.2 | 18.9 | 17.6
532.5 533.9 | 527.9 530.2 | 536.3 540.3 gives 0.02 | 16.8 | 16.8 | 17.4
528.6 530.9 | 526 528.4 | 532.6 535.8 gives -0.14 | 14.8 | 17.3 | 18.8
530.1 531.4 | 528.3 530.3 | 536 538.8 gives -0.02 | 17.2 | 17.5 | 17.4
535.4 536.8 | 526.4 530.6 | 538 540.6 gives -0.16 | 16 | 18.8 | 17.2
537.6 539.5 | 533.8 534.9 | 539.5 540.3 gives -0.12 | 18.7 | 18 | 16.4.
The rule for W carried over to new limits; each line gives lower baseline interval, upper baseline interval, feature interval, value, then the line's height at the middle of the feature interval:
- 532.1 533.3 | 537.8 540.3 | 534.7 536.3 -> -0.25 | 16.8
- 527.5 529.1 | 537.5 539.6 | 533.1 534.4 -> -0.08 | 17.2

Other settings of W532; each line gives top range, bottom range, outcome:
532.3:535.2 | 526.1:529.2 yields 1.15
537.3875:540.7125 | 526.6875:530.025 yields 1.09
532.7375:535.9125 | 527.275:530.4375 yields 1.14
